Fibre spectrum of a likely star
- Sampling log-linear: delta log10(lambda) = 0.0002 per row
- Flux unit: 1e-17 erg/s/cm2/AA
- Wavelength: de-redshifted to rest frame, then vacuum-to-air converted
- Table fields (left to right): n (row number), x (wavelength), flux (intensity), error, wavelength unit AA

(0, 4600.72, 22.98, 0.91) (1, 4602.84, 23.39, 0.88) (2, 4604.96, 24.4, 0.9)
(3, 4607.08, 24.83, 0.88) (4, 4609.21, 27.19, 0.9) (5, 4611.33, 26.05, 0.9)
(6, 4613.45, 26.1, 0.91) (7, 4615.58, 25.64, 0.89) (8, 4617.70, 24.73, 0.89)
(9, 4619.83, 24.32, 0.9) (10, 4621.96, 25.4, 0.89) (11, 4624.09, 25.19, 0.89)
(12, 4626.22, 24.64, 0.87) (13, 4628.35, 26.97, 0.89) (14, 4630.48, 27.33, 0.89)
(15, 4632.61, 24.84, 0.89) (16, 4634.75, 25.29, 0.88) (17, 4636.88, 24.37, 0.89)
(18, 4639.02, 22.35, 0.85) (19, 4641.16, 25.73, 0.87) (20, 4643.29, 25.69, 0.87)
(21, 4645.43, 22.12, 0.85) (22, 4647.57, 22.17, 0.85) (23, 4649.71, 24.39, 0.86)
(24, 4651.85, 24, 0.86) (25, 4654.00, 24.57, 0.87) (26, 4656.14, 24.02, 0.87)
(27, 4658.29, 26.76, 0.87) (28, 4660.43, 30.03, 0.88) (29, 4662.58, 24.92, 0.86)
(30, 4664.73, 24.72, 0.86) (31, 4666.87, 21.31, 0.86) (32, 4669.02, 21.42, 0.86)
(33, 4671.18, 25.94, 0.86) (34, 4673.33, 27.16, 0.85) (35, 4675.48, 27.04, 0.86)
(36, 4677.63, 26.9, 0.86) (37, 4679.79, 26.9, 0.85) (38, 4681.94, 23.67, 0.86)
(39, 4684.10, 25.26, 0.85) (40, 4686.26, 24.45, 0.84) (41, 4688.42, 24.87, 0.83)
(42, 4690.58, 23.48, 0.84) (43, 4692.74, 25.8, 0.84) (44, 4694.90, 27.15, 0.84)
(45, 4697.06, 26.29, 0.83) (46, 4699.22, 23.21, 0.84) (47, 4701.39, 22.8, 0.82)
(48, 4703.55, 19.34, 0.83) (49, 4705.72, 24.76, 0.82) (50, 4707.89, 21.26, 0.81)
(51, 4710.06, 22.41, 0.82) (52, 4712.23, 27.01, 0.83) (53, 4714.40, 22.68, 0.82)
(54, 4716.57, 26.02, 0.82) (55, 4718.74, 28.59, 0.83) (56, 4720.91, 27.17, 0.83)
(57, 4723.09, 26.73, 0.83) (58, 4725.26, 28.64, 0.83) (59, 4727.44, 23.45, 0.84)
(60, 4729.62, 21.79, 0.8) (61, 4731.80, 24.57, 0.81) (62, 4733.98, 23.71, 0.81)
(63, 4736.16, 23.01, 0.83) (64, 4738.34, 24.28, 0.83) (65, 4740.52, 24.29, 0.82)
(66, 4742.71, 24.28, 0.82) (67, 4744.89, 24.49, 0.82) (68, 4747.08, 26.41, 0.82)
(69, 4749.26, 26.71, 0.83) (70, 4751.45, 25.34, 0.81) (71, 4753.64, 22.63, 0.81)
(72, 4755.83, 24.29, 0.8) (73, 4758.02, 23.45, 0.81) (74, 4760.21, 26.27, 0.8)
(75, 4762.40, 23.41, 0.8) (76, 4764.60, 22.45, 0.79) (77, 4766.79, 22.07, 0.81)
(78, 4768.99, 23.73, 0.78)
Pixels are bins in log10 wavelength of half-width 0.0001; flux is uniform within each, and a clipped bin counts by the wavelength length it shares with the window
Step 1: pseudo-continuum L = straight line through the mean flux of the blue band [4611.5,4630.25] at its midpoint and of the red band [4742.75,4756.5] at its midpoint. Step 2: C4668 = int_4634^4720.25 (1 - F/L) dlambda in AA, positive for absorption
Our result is 1.97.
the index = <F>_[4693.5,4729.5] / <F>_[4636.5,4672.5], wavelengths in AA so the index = 1.0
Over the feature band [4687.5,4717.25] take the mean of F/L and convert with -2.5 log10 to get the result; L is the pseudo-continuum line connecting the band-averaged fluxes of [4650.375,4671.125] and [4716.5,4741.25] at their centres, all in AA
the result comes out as 0.04 mag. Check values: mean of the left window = 24.7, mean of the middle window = 24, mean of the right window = 25.2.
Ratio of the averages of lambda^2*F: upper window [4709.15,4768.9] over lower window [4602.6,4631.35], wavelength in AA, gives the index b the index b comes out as 1.0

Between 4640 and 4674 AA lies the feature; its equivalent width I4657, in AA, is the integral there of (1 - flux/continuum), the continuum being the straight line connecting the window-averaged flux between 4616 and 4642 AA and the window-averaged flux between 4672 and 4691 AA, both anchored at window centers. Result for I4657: 1.0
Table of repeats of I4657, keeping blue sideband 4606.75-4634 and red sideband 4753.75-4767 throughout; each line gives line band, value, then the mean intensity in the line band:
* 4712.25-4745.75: -1.2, 25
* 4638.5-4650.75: 0.7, 23.8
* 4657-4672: 0.0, 25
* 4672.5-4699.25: -1.0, 25.6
